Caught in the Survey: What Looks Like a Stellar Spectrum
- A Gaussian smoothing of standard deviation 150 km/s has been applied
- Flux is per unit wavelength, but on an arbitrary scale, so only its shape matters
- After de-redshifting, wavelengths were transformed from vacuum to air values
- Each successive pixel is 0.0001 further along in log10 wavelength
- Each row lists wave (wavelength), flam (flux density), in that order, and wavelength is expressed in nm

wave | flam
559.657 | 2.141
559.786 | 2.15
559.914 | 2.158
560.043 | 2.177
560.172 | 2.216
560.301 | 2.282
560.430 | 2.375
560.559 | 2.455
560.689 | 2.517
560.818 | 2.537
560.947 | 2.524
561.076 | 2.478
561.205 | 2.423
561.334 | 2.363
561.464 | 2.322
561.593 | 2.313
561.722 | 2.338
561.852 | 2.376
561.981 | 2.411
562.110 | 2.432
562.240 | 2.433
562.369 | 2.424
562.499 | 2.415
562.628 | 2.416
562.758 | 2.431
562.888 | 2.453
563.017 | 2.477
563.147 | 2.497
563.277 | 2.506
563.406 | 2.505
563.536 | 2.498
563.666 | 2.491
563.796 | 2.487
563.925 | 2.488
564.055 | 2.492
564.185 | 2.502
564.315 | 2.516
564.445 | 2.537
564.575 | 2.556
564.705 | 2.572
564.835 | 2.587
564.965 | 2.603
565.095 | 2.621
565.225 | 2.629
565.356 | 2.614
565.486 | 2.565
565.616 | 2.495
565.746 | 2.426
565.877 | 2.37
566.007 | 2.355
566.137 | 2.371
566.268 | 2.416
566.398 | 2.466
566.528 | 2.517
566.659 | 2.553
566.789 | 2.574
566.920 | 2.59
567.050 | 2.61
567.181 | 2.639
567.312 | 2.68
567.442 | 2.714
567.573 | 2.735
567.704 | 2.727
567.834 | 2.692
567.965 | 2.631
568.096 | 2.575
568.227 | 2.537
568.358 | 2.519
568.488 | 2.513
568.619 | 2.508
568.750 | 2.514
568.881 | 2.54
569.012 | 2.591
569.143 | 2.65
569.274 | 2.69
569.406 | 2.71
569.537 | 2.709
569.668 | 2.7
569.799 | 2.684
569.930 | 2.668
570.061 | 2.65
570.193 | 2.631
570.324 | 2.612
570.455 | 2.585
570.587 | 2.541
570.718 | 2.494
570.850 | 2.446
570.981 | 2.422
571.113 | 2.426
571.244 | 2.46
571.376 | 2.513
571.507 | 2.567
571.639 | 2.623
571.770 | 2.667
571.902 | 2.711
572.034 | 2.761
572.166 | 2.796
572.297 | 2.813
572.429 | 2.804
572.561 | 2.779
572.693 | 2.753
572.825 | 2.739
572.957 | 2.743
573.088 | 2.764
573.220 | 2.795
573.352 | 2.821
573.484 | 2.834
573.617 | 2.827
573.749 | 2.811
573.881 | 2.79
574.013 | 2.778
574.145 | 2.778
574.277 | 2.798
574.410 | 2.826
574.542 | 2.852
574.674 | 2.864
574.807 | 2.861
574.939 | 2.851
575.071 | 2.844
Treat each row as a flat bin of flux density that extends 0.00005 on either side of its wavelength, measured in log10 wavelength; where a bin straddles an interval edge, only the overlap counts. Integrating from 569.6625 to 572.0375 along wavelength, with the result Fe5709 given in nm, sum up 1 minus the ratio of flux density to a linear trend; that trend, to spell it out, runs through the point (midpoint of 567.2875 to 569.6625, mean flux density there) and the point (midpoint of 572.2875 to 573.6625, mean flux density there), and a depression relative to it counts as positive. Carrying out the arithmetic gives 0.11 nm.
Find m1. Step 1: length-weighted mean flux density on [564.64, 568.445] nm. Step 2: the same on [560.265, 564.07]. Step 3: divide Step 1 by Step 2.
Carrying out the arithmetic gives 1.1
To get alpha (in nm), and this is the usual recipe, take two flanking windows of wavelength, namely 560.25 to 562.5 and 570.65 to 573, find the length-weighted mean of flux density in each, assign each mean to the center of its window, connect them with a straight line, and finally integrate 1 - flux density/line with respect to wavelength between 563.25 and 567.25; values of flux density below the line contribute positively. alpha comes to -0.04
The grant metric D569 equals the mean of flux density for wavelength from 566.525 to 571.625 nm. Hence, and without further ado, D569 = 2.59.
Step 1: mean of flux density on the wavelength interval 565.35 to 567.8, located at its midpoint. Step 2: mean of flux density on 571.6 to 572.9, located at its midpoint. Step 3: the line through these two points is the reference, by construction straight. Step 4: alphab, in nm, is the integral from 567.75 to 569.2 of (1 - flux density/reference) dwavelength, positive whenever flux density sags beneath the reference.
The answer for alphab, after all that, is 0.02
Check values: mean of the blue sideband 2.55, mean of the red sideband 2.75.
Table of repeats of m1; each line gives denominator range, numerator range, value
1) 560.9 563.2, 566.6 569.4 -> 1.08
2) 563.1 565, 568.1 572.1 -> 1.03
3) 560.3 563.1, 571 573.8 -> 1.12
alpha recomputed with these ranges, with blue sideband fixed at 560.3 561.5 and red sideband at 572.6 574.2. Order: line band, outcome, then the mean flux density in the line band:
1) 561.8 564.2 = 0.035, 2.46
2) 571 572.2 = 0.059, 2.6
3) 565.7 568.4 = 0.053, 2.56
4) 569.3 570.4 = 0.007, 2.67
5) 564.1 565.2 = -0.009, 2.56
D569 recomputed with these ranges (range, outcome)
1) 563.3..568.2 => 2.55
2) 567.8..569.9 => 2.61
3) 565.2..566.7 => 2.48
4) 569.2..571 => 2.61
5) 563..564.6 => 2.5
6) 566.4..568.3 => 2.62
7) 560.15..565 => 2.46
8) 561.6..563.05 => 2.41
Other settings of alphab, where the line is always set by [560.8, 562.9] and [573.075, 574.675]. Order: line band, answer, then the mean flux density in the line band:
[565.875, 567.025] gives 0.04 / 2.48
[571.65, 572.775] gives 0.00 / 2.75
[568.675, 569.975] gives 0.01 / 2.64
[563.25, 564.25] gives -0.01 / 2.5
